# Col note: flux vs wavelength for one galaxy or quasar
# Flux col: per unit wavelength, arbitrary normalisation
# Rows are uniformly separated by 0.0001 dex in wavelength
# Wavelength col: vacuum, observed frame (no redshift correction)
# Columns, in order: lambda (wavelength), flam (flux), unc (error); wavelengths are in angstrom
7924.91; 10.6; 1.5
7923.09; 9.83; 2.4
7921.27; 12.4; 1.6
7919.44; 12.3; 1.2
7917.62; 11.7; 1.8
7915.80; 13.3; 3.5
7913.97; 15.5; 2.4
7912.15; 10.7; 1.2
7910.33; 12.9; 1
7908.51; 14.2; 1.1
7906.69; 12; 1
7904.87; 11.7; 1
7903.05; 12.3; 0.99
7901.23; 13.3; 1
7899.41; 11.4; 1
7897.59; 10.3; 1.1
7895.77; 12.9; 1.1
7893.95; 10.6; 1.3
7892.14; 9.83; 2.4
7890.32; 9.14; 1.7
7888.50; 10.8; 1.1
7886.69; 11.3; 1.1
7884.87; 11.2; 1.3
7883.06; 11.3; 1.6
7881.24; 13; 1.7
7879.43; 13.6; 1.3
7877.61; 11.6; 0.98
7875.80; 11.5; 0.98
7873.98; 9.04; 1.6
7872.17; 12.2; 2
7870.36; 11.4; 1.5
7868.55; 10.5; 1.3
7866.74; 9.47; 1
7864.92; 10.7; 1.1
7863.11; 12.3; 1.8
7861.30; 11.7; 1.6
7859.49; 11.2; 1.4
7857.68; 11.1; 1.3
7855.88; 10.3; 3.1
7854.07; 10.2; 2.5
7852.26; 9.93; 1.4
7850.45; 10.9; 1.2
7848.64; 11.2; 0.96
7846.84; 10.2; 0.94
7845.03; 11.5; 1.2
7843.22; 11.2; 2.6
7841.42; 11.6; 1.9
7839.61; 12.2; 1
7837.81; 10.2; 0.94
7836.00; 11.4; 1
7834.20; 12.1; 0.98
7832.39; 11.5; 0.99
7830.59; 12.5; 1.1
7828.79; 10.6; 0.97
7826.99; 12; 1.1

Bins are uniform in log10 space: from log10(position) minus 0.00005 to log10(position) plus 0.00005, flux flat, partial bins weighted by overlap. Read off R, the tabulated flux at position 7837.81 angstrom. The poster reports 10.2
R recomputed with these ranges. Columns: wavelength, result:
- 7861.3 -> 11.7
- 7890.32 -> 9.14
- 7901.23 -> 13.3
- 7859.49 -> 11.2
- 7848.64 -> 11.2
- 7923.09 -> 9.83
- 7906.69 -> 12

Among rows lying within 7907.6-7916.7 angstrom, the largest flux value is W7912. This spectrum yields 15.5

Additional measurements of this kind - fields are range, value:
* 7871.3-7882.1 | 13.6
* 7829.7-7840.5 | 12.5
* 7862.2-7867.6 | 12.3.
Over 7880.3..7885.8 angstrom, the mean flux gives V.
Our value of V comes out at 11.8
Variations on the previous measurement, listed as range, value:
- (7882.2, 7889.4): 11.2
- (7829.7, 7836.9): 11.9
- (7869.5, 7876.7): 11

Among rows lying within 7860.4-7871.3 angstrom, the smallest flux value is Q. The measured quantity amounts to 9.47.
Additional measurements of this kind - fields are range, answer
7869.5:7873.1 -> 11.4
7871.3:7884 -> 9.04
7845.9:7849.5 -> 10.2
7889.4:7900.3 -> 9.14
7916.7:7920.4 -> 11.7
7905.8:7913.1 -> 10.7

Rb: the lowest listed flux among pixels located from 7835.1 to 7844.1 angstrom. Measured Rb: 10.2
